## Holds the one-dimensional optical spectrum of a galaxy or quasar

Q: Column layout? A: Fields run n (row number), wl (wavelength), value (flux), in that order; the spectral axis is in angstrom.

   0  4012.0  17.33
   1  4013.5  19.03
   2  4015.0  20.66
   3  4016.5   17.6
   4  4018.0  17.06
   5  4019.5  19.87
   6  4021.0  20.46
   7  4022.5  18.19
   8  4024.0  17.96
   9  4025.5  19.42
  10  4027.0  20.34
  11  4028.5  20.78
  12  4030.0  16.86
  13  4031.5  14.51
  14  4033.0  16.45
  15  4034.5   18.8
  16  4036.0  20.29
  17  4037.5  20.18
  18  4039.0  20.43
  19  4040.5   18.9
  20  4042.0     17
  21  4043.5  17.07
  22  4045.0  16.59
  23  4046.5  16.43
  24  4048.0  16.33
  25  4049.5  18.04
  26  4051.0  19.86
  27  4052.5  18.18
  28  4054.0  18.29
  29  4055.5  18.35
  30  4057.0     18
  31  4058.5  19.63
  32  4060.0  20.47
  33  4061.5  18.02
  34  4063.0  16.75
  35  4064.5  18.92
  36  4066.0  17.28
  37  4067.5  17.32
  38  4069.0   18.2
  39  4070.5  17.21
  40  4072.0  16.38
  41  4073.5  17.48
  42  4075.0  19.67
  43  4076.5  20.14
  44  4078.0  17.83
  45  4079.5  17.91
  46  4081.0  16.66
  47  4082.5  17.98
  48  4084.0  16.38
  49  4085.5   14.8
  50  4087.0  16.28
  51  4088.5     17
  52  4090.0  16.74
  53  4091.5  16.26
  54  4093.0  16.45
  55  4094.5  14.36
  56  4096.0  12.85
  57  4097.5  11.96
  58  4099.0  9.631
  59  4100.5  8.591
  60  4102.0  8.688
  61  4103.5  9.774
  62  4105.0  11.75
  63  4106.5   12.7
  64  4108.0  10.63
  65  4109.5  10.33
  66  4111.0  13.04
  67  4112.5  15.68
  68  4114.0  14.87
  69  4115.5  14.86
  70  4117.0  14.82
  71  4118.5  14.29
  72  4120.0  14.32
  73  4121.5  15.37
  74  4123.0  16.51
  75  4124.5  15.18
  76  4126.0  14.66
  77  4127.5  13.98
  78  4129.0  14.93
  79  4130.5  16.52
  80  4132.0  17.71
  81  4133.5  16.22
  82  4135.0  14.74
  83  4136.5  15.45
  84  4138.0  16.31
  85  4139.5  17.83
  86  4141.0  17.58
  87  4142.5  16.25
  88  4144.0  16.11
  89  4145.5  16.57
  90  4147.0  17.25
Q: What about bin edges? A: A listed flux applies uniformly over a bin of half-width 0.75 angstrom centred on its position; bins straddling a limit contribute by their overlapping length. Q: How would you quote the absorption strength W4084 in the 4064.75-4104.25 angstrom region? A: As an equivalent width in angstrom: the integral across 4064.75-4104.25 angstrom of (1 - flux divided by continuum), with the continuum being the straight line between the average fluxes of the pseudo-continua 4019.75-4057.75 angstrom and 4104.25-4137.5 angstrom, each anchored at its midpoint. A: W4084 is 1.7 angstrom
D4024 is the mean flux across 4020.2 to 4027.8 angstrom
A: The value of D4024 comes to 19.3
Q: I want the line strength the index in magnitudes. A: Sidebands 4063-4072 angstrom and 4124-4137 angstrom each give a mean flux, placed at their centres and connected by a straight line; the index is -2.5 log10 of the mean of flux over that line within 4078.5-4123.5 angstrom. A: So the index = 0.17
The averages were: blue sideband 17.6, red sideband 15.5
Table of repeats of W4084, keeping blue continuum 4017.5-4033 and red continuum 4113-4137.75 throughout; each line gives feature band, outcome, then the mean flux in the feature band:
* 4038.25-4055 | -0.1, 17.9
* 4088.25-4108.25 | 4.4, 12.6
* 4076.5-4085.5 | -0.4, 17.4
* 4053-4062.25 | -0.7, 18.8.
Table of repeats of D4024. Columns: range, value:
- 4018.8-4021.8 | 20.1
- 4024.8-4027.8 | 19.9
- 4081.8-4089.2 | 16.5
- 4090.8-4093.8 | 16.3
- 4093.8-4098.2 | 13.1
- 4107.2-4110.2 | 10.5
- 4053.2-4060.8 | 18.9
